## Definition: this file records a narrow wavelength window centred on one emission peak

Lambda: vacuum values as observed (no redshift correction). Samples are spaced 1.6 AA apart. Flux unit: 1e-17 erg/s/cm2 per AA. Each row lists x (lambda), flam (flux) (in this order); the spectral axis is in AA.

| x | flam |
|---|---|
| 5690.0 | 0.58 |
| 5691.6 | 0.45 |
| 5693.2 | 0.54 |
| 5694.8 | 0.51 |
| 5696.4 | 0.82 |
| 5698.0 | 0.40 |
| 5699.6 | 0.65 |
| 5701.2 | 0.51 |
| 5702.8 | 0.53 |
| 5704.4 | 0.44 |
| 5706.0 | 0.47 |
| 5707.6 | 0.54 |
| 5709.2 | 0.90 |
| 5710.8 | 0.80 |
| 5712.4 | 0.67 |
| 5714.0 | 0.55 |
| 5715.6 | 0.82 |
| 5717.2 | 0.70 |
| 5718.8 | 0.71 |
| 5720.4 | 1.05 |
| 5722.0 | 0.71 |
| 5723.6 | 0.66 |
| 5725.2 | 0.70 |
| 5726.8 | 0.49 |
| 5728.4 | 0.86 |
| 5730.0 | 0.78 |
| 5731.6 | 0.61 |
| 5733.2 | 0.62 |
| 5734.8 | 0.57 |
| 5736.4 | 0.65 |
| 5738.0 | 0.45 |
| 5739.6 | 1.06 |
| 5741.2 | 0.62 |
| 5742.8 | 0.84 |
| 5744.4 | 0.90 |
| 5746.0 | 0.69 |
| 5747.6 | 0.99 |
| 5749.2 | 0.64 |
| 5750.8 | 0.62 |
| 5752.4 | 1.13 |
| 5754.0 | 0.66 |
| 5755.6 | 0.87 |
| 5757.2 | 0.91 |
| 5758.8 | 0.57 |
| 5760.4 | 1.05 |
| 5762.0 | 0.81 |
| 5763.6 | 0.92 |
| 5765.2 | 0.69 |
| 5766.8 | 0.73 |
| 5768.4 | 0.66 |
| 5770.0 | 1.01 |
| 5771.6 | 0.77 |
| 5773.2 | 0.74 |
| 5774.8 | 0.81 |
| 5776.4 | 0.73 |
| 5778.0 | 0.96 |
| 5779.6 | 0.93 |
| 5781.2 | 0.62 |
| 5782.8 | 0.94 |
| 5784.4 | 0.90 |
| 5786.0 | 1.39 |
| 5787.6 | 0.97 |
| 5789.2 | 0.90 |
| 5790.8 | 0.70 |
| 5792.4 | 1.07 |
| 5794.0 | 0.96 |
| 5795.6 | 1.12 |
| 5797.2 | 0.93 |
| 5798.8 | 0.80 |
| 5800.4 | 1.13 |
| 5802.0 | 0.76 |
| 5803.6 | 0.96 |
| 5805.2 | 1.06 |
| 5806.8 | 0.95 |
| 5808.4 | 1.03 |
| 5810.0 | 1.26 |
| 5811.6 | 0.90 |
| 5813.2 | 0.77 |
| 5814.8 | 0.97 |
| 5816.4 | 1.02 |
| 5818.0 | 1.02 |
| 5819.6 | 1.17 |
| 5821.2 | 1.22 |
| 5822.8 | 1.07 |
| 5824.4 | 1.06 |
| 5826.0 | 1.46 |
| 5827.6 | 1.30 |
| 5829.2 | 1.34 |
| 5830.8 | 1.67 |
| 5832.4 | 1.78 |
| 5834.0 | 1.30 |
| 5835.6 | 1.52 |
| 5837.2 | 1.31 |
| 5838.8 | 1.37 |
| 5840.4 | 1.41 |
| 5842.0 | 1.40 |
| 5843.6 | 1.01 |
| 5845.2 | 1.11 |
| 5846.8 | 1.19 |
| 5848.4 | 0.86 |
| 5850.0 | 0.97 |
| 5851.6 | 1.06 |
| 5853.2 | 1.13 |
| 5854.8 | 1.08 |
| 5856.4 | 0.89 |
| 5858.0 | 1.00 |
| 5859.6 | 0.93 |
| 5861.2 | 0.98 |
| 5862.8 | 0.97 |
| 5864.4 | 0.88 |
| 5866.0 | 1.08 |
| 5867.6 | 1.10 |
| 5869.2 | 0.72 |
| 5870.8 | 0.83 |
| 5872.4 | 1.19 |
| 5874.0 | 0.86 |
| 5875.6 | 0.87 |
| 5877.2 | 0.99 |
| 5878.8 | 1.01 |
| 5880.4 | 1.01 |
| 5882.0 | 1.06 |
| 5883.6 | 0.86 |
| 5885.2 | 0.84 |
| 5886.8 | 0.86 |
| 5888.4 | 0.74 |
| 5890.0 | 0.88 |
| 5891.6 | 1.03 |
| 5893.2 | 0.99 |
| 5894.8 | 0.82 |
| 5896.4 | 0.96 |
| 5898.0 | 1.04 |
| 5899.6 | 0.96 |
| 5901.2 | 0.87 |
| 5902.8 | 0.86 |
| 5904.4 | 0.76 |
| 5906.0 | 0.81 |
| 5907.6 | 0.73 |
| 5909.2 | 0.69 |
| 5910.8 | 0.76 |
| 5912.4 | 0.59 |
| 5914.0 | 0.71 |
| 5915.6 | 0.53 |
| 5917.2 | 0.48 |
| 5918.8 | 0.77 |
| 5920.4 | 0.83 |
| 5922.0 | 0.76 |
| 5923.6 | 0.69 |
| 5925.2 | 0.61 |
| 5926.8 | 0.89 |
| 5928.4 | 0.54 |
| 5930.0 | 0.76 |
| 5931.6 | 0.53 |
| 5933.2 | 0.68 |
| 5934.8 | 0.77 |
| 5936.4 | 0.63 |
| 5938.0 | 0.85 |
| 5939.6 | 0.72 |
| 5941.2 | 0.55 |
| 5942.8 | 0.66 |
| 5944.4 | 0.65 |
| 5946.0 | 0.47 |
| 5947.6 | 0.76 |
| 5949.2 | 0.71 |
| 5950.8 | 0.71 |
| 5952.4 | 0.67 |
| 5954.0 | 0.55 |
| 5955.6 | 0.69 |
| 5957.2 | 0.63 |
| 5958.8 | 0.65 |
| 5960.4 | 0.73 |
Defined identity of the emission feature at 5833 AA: C III]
